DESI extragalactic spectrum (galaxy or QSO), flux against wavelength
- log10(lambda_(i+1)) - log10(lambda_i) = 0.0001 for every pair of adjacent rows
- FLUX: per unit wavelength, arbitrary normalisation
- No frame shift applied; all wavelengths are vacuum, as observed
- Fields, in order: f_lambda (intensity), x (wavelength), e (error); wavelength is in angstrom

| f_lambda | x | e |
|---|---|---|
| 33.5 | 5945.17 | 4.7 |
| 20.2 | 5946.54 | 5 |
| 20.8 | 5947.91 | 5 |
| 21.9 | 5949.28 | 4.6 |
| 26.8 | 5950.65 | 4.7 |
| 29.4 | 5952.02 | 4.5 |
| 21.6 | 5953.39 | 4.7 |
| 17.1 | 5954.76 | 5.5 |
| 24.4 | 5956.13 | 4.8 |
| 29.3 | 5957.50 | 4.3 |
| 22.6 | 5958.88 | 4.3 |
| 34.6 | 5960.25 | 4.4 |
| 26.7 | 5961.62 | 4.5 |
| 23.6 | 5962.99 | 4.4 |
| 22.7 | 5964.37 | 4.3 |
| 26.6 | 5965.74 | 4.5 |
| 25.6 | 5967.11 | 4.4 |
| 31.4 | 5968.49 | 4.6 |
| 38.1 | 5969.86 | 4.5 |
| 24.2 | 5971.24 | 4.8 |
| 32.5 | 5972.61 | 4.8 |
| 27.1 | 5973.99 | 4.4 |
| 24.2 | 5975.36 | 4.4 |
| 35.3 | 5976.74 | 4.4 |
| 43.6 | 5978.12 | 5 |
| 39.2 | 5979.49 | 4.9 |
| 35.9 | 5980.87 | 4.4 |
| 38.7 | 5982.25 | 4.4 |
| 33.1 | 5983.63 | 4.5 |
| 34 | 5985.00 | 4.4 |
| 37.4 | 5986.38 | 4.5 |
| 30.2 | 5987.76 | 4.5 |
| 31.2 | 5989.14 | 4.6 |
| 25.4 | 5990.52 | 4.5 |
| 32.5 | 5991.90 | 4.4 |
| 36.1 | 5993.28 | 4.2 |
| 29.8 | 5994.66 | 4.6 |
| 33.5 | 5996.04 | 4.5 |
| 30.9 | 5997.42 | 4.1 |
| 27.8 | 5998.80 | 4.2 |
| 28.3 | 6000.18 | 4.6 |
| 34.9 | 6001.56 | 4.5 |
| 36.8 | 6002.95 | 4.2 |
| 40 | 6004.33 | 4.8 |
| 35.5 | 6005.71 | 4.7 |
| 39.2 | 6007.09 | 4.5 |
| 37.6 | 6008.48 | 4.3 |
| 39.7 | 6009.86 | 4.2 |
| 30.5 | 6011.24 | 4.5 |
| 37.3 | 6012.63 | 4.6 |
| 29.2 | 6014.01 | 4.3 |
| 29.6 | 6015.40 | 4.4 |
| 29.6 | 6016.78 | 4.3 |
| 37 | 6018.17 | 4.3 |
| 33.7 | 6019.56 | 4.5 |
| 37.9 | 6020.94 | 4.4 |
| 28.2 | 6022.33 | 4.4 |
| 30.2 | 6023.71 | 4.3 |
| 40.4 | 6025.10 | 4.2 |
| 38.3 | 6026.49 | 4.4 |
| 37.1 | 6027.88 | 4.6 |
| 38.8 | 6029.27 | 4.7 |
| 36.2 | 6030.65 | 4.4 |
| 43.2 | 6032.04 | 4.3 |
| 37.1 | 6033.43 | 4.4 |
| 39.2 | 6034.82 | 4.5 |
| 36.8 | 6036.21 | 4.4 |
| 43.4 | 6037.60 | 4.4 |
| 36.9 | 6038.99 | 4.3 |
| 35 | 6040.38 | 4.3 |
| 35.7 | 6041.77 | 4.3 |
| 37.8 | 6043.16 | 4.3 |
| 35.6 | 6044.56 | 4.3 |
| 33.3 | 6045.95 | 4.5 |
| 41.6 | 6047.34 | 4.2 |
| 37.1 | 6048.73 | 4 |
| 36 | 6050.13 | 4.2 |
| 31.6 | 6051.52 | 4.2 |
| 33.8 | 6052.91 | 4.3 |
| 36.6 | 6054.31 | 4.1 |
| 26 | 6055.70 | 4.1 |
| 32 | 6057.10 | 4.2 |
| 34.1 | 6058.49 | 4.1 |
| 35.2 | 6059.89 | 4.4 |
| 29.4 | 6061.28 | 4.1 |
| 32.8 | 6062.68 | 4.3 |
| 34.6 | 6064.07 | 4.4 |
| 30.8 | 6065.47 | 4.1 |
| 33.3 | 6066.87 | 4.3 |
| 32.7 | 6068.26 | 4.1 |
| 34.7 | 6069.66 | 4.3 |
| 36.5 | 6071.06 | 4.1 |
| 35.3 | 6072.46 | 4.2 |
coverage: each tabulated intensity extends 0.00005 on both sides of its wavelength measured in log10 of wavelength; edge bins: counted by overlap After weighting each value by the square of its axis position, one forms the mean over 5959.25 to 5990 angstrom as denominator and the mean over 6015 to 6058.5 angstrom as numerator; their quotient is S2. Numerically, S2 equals 1.2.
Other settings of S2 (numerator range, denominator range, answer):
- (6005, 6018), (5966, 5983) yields 1.06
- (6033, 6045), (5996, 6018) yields 1.12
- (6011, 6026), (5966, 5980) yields 1.06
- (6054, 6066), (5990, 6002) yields 1.06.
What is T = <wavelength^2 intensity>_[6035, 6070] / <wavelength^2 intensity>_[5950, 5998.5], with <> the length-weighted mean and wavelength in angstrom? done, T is 1.2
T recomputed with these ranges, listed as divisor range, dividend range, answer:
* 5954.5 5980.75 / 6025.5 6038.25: 1.36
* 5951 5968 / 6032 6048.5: 1.52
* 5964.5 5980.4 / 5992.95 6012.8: 1.11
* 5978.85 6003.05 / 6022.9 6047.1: 1.15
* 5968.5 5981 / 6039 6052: 1.11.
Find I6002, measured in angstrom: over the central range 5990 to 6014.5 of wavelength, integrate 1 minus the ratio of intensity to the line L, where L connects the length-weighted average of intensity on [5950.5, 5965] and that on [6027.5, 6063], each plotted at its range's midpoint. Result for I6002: -2.4 angstrom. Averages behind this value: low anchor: 25.3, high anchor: 35.9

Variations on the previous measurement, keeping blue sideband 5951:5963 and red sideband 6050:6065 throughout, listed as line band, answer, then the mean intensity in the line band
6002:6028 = -4.69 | 35.1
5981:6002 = -3.19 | 32.3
